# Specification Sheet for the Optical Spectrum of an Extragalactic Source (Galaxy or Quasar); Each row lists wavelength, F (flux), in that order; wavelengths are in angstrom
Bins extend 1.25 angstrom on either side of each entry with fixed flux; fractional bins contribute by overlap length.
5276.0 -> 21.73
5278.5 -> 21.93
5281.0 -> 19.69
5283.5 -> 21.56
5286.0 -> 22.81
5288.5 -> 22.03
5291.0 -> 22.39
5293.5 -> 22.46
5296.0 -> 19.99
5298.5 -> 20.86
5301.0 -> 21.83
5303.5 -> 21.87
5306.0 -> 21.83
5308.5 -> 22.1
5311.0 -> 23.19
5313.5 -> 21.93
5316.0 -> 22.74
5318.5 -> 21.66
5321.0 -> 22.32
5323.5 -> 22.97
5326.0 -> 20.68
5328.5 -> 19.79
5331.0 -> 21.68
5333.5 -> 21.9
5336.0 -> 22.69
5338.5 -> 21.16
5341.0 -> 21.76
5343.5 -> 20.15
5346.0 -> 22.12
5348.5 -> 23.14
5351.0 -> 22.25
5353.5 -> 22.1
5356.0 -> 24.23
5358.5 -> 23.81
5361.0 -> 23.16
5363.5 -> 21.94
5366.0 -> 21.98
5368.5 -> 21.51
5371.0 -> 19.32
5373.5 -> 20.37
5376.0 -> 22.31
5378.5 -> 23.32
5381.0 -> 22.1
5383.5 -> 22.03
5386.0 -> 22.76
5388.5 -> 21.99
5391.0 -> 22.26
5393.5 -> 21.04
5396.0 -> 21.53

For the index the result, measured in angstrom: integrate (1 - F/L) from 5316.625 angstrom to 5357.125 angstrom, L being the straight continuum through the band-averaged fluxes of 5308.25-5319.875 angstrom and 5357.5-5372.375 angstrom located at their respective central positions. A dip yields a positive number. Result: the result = 0.4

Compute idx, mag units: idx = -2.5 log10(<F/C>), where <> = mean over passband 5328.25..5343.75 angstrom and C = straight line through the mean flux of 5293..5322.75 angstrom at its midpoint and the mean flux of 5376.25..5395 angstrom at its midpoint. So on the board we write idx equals 0.027 mag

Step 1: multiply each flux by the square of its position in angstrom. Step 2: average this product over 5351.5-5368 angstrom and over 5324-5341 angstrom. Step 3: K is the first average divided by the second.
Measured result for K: 1.1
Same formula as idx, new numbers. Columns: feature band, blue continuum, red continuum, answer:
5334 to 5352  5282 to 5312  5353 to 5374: 0.01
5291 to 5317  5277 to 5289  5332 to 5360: 0.00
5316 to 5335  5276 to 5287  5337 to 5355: 0.00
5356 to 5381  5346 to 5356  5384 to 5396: 0.01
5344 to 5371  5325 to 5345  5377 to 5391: -0.03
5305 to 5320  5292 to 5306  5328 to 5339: -0.04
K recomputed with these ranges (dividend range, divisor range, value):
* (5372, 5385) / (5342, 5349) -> 1.03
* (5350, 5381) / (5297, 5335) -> 1.04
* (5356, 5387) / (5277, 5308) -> 1.05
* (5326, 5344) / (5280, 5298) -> 1.01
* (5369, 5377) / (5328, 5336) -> 0.98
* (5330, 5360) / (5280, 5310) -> 1.05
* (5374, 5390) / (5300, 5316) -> 1.03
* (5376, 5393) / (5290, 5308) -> 1.07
